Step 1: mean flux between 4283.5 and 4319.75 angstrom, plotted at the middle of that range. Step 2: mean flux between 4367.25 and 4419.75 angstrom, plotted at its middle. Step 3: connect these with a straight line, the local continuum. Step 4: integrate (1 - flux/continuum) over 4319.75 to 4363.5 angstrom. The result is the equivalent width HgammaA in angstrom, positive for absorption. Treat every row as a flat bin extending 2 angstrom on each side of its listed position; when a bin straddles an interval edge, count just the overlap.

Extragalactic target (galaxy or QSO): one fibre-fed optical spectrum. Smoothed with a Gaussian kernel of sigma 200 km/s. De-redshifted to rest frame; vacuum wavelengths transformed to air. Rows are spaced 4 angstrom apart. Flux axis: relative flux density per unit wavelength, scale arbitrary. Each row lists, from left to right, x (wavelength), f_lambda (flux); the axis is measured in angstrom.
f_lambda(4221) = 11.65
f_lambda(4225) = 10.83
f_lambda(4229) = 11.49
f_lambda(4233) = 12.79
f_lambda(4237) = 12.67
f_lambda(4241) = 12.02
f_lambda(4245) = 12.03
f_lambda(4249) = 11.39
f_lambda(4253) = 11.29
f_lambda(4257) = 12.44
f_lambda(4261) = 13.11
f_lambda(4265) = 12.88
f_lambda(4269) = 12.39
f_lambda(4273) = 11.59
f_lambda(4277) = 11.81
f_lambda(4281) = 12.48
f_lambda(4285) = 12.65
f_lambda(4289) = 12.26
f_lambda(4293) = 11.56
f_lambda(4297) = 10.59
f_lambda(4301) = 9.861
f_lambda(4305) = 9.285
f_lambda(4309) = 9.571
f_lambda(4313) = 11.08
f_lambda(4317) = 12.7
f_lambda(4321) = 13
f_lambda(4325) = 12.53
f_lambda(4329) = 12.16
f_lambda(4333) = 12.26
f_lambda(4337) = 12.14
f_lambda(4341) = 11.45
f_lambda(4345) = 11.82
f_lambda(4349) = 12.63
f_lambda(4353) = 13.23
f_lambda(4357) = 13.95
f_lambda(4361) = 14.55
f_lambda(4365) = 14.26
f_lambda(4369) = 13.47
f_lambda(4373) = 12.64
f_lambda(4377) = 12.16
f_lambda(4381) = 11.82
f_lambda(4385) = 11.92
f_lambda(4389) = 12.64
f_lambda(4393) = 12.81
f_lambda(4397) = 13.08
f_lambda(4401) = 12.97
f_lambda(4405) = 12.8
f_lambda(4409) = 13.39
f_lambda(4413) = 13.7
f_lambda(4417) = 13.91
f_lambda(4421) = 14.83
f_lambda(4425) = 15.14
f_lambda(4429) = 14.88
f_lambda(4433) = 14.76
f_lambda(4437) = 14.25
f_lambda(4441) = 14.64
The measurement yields -3.1 angstrom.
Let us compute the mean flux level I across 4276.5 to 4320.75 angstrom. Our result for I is 11.3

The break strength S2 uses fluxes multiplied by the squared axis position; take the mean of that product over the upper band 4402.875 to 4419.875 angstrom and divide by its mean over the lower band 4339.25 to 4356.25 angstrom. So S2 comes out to 1.12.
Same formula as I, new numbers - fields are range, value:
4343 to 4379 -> 13.2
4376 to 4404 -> 12.5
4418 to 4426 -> 14.8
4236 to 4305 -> 11.9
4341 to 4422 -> 13.1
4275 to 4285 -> 12.2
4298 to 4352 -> 11.6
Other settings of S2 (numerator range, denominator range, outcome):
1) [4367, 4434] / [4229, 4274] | 1.17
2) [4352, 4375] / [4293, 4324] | 1.28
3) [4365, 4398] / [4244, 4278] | 1.10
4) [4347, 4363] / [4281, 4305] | 1.24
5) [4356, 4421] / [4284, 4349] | 1.18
